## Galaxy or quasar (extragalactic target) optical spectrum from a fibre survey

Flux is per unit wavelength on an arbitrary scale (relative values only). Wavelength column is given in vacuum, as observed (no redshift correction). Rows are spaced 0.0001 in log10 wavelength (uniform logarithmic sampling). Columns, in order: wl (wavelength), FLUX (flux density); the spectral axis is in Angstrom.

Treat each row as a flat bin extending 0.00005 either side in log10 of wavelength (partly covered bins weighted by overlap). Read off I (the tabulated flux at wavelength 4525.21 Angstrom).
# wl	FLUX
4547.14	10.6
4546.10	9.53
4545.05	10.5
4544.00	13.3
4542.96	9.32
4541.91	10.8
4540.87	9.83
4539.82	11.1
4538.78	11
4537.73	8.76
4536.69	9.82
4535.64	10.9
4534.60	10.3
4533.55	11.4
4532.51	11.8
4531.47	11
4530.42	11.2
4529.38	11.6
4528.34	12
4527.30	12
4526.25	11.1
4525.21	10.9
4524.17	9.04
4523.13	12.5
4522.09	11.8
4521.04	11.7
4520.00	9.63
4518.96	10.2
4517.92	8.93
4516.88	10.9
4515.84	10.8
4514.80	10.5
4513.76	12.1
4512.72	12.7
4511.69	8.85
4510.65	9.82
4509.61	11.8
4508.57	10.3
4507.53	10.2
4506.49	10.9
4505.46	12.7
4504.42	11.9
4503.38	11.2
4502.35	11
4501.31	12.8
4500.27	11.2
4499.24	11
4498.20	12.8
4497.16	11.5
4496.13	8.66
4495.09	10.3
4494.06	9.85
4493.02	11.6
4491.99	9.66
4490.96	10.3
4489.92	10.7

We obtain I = 10.9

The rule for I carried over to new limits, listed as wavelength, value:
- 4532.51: 11.8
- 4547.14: 10.6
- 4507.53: 10.2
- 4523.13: 12.5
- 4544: 13.3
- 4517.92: 8.93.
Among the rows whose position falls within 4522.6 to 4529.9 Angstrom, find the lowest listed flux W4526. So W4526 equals 9.04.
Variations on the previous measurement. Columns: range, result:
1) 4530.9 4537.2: 9.82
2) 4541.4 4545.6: 9.32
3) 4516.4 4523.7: 8.93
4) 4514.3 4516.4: 10.5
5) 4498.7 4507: 10.9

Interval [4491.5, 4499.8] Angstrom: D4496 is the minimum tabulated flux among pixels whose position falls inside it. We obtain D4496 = 8.66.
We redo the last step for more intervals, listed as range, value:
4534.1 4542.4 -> 8.76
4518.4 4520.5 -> 9.63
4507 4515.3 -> 8.85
